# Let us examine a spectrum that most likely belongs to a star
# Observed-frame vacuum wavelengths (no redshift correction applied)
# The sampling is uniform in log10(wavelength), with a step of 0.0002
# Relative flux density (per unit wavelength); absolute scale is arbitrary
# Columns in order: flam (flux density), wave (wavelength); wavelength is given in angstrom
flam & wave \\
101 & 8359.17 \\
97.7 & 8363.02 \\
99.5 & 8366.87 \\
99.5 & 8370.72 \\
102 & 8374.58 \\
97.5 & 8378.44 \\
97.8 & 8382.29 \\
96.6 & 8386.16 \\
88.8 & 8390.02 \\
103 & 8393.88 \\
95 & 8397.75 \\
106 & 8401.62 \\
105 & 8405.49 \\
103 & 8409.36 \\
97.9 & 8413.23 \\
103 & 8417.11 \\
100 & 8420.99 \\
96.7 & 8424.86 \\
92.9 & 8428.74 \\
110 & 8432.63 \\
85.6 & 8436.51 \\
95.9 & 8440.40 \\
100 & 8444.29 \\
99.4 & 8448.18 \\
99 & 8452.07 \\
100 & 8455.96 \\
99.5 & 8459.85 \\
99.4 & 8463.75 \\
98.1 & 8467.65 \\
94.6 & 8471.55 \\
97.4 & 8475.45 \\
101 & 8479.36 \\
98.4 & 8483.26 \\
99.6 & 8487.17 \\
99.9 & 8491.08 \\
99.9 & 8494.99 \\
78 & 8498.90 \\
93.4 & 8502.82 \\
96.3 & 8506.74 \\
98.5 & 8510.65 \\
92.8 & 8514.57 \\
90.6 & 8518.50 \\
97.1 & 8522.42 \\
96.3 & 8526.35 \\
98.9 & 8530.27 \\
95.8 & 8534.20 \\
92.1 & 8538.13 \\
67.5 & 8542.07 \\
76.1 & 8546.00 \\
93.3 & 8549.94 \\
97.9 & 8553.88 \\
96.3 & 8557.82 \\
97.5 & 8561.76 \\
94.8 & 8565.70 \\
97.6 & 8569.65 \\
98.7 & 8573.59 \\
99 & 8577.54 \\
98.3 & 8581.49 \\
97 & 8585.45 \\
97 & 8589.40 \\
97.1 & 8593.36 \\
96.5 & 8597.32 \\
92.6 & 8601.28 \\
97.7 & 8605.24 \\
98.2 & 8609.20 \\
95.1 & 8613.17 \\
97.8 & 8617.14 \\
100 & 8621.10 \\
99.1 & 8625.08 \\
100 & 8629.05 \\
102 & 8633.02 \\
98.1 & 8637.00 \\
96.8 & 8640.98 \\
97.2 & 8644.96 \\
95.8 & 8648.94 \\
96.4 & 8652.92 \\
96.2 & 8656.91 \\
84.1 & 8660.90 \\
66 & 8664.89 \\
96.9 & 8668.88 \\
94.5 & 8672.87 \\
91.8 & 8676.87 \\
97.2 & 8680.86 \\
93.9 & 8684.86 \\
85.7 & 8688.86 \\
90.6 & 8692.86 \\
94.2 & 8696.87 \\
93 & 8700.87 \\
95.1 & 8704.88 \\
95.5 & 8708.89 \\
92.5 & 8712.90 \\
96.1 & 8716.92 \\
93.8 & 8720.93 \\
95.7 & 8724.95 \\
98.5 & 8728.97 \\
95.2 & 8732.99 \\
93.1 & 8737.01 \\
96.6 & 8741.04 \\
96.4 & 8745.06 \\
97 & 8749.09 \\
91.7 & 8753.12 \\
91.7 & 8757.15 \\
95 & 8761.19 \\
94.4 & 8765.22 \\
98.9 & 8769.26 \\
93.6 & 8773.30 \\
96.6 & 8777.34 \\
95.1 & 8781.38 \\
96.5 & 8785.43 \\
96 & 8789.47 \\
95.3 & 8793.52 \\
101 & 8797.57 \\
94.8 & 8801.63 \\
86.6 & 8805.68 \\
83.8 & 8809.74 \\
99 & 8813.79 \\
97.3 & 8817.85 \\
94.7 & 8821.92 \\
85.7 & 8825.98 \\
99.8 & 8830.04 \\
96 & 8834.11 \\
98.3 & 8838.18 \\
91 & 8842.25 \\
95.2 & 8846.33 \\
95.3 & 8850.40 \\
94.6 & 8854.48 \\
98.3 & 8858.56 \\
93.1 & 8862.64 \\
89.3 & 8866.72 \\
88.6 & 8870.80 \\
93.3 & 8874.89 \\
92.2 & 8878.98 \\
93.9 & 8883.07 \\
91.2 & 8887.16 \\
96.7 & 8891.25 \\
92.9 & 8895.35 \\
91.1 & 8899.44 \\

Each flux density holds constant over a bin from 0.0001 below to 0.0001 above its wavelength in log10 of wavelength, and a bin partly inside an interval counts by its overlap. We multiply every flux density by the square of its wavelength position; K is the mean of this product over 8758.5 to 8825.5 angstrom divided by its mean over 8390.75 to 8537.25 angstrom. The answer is 1.0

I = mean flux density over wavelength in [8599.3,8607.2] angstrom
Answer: 95.2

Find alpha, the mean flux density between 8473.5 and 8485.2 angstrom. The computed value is 98.9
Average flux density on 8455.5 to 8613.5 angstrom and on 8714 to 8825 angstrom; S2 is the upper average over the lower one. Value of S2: 1.00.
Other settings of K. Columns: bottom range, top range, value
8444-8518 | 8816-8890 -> 1.05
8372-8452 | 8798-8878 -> 1.04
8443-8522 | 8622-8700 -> 1.01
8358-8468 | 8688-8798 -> 1.03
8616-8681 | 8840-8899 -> 1.04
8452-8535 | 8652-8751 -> 1.01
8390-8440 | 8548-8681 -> 1.01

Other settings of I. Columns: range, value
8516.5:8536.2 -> 95.7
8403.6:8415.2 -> 102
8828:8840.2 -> 98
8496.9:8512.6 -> 91.6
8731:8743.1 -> 95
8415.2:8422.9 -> 101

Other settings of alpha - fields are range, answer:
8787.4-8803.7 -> 96.8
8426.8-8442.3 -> 96.1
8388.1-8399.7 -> 95.6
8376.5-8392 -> 95.2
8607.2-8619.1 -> 97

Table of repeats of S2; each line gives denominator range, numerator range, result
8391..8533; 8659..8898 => 0.96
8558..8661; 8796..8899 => 0.96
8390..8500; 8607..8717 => 0.96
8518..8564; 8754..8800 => 1.04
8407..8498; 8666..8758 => 0.95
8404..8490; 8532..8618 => 0.95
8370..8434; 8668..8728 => 0.94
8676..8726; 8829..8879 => 1.01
